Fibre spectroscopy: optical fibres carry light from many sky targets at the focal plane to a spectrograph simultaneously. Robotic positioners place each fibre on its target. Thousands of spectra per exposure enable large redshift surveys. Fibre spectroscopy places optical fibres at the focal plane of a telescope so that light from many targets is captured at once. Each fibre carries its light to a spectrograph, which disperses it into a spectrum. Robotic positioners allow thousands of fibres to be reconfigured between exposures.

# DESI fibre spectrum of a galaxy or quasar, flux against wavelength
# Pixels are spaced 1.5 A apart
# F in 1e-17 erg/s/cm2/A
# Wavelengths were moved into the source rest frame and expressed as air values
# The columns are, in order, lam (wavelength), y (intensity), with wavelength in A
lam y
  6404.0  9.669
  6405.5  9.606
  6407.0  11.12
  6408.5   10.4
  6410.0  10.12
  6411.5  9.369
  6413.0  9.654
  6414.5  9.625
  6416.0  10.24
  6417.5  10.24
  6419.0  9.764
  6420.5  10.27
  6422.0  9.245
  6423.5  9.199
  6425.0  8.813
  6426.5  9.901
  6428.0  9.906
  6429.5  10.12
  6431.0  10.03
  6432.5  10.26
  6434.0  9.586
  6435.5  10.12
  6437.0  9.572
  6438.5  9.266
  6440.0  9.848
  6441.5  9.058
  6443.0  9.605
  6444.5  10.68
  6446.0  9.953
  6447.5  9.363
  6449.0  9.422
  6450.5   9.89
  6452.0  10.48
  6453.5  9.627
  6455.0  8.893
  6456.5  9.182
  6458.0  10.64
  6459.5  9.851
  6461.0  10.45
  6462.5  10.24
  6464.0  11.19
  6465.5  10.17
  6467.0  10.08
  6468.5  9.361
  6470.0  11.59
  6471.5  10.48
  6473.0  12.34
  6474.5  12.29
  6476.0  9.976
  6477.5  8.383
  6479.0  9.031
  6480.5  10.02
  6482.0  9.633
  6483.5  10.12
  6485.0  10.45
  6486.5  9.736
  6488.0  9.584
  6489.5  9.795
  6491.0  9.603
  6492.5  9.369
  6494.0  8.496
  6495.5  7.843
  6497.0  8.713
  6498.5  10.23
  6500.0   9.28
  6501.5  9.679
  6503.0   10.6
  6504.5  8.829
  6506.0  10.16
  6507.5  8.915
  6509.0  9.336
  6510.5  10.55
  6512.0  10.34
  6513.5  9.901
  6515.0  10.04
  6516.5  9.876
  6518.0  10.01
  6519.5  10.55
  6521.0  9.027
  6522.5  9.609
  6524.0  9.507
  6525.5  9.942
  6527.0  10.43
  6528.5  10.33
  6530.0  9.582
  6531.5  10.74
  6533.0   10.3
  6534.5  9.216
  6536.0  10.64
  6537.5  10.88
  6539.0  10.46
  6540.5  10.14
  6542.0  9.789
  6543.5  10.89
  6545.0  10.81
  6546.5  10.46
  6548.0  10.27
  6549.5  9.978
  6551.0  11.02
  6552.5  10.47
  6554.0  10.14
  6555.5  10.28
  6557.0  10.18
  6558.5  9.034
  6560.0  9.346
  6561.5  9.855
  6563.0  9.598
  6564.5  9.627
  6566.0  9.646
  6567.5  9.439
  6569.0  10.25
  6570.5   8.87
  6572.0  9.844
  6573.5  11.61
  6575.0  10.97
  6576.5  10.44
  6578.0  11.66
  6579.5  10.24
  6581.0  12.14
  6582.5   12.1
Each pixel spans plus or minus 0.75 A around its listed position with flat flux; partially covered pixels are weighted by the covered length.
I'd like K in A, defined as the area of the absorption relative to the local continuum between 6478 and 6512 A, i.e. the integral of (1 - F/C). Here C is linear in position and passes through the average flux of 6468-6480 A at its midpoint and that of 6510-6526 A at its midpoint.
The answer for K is 2.15 A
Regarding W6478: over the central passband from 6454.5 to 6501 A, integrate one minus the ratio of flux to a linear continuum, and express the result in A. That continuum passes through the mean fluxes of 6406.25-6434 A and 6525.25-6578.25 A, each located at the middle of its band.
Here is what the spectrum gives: 0.5 A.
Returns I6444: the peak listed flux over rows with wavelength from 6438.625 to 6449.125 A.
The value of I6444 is 10.68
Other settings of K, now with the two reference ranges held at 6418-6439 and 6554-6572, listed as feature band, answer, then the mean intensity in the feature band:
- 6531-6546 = -1.1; 10.4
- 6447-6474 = -1.4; 10.2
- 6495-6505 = 0.4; 9.36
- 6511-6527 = -0.4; 9.92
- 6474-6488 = -0.3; 9.9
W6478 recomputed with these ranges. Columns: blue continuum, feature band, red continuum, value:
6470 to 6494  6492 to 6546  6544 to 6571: 0.81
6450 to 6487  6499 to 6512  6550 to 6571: 0.42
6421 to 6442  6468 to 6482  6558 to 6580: -0.85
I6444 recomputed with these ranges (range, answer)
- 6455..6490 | 12.34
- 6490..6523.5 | 10.6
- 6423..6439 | 10.26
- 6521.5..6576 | 11.61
